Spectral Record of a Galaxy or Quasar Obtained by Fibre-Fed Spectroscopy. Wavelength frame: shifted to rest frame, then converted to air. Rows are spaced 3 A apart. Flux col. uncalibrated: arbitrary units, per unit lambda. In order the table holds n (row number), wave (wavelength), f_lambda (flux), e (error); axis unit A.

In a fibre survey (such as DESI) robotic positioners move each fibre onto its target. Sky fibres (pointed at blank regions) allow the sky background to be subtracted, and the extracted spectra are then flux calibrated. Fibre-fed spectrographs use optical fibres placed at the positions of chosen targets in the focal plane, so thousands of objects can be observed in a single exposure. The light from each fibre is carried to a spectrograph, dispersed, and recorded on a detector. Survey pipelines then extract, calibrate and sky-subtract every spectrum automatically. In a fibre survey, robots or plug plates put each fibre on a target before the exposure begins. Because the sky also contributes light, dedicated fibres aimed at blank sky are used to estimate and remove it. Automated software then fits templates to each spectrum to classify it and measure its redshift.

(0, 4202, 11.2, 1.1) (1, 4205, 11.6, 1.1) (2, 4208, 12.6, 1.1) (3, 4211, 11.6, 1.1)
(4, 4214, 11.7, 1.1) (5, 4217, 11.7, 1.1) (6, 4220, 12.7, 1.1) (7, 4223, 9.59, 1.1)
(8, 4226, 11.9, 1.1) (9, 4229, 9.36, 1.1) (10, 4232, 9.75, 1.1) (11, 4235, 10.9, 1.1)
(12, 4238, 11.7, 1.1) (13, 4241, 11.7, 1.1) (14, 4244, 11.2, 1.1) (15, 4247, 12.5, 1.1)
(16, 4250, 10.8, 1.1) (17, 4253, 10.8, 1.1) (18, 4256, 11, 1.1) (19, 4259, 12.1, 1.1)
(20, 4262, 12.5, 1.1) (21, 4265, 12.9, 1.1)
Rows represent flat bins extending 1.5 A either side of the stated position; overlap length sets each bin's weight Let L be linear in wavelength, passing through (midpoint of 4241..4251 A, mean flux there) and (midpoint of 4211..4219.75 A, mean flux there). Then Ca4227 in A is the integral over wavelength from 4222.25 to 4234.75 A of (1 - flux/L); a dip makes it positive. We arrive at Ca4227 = 1.55 A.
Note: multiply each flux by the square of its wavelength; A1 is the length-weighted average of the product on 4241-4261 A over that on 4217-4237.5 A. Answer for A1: 1.07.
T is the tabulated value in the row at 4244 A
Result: 11.2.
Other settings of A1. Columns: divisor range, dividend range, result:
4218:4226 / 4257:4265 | 1.11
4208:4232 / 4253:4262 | 1.05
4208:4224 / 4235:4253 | 1.00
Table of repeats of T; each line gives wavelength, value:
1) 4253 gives 10.8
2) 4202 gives 11.2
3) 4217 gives 11.7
